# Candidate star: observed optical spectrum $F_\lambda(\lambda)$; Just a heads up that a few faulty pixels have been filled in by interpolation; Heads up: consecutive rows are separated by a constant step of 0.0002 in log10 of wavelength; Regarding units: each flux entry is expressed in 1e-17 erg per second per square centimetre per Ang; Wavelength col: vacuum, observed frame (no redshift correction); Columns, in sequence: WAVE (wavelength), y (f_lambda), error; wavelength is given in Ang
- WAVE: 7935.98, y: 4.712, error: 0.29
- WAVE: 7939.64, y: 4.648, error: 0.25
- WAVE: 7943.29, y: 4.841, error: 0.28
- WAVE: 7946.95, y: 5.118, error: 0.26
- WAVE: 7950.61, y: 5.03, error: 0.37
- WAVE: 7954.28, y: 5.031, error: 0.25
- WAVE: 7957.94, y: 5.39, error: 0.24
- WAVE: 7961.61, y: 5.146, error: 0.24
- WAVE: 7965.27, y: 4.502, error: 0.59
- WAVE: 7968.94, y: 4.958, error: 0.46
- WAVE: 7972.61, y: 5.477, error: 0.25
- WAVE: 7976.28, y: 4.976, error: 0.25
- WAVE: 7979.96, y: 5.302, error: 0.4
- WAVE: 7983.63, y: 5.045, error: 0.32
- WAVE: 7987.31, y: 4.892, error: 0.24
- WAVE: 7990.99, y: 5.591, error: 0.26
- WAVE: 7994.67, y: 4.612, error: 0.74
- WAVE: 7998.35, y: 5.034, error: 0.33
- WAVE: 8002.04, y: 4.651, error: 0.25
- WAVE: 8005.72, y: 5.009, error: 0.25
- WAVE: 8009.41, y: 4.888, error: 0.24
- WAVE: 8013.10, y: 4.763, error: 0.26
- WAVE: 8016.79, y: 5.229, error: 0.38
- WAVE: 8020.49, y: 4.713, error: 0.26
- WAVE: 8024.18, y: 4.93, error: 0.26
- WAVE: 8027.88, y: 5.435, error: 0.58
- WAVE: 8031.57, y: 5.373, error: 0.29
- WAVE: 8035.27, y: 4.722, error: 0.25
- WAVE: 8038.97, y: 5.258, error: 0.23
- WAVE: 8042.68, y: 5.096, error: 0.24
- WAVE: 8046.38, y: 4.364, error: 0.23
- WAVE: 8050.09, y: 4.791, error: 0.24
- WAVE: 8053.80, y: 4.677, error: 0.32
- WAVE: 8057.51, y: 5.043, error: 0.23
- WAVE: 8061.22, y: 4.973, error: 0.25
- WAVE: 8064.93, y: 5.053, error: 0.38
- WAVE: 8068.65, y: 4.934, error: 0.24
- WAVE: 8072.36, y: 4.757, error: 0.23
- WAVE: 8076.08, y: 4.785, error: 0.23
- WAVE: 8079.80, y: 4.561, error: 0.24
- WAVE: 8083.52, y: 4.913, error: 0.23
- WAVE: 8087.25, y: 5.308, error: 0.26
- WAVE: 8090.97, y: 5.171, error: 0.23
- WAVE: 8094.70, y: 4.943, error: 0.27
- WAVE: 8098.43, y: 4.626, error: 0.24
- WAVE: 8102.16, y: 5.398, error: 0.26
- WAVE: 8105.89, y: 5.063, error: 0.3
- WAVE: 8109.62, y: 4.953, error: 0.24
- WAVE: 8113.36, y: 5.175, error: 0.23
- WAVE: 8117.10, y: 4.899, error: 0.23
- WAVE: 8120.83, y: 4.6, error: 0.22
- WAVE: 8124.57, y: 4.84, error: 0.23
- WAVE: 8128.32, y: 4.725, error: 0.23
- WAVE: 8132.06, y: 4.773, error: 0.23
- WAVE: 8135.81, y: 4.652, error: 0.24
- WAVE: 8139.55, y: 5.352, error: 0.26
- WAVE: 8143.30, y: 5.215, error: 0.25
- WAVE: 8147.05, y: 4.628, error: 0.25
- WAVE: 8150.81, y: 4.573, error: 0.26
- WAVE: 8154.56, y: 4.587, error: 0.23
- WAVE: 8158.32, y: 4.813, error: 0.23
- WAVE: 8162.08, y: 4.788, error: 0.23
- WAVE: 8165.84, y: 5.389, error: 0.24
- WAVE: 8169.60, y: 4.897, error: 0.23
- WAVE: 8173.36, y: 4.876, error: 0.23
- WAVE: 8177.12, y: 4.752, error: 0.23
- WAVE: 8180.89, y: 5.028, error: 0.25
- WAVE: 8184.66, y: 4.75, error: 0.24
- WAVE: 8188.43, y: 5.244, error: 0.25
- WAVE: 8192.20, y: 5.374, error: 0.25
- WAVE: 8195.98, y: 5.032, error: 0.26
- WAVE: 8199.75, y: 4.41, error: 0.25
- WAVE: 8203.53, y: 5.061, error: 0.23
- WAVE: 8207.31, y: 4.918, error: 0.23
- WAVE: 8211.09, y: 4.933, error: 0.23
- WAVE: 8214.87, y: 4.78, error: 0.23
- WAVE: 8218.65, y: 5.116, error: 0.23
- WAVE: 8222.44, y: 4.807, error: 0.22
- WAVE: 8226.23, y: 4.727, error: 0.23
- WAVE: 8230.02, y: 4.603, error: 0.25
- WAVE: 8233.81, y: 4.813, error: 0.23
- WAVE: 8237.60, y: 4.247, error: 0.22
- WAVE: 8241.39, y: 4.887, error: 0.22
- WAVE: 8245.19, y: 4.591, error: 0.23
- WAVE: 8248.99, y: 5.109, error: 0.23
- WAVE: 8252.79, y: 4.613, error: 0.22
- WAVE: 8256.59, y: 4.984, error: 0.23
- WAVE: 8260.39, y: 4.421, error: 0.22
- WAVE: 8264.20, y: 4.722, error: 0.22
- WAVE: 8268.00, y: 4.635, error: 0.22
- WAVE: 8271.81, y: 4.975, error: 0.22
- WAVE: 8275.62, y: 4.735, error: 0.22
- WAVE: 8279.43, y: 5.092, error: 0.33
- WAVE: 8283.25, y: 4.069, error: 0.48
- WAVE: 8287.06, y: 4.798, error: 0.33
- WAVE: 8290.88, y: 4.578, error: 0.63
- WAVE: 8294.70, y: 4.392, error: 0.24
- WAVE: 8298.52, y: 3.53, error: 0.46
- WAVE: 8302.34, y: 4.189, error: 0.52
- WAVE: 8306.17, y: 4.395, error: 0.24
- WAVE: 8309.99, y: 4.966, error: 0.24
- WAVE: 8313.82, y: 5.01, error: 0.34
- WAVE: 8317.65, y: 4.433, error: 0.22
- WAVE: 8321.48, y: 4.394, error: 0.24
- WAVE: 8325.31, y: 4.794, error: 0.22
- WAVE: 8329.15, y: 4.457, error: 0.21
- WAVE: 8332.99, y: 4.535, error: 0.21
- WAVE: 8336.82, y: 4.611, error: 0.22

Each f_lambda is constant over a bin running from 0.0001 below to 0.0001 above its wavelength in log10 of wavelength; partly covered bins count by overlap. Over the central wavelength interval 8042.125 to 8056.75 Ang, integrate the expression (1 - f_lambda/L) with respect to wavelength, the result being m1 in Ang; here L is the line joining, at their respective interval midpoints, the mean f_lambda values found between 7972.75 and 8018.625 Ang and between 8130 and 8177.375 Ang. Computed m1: 0.7 Ang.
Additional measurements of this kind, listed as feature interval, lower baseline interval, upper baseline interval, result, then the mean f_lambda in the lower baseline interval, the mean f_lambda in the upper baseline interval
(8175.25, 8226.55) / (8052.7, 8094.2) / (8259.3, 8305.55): -2.82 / 4.93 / 4.51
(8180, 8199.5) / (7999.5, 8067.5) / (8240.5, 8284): -0.90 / 4.94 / 4.75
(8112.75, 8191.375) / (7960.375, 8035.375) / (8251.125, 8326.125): -1.62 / 5.02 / 4.58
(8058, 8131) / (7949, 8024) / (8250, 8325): -1.10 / 5.01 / 4.59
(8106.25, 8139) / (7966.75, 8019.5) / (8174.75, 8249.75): 0.43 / 5.02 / 4.85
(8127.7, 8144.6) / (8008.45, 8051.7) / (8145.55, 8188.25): -0.28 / 4.97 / 4.84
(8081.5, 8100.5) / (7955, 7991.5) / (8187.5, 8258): -0.03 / 5.11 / 4.85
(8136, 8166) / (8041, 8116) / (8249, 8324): -0.41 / 4.93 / 4.59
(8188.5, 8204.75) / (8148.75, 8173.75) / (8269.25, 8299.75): -0.82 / 4.84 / 4.54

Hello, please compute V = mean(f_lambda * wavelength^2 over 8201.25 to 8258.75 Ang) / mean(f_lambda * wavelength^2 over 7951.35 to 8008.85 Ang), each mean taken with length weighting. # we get 1.02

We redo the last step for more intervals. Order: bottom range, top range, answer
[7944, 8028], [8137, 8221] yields 1.03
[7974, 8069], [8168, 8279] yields 1.02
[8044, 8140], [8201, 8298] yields 1.00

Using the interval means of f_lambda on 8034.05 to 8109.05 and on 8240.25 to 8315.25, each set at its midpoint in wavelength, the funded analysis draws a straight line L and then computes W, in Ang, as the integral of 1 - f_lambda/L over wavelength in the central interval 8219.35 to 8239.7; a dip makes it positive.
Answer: 0.1 Ang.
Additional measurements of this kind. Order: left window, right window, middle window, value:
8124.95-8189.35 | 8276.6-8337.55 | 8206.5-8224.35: -0.6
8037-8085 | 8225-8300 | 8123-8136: 0.1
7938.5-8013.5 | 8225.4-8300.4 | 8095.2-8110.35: -0.5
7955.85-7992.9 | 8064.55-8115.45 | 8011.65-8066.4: 0.8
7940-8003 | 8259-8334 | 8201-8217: -0.8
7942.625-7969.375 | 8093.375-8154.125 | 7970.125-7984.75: -0.6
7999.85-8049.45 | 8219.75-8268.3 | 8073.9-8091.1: -0.1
